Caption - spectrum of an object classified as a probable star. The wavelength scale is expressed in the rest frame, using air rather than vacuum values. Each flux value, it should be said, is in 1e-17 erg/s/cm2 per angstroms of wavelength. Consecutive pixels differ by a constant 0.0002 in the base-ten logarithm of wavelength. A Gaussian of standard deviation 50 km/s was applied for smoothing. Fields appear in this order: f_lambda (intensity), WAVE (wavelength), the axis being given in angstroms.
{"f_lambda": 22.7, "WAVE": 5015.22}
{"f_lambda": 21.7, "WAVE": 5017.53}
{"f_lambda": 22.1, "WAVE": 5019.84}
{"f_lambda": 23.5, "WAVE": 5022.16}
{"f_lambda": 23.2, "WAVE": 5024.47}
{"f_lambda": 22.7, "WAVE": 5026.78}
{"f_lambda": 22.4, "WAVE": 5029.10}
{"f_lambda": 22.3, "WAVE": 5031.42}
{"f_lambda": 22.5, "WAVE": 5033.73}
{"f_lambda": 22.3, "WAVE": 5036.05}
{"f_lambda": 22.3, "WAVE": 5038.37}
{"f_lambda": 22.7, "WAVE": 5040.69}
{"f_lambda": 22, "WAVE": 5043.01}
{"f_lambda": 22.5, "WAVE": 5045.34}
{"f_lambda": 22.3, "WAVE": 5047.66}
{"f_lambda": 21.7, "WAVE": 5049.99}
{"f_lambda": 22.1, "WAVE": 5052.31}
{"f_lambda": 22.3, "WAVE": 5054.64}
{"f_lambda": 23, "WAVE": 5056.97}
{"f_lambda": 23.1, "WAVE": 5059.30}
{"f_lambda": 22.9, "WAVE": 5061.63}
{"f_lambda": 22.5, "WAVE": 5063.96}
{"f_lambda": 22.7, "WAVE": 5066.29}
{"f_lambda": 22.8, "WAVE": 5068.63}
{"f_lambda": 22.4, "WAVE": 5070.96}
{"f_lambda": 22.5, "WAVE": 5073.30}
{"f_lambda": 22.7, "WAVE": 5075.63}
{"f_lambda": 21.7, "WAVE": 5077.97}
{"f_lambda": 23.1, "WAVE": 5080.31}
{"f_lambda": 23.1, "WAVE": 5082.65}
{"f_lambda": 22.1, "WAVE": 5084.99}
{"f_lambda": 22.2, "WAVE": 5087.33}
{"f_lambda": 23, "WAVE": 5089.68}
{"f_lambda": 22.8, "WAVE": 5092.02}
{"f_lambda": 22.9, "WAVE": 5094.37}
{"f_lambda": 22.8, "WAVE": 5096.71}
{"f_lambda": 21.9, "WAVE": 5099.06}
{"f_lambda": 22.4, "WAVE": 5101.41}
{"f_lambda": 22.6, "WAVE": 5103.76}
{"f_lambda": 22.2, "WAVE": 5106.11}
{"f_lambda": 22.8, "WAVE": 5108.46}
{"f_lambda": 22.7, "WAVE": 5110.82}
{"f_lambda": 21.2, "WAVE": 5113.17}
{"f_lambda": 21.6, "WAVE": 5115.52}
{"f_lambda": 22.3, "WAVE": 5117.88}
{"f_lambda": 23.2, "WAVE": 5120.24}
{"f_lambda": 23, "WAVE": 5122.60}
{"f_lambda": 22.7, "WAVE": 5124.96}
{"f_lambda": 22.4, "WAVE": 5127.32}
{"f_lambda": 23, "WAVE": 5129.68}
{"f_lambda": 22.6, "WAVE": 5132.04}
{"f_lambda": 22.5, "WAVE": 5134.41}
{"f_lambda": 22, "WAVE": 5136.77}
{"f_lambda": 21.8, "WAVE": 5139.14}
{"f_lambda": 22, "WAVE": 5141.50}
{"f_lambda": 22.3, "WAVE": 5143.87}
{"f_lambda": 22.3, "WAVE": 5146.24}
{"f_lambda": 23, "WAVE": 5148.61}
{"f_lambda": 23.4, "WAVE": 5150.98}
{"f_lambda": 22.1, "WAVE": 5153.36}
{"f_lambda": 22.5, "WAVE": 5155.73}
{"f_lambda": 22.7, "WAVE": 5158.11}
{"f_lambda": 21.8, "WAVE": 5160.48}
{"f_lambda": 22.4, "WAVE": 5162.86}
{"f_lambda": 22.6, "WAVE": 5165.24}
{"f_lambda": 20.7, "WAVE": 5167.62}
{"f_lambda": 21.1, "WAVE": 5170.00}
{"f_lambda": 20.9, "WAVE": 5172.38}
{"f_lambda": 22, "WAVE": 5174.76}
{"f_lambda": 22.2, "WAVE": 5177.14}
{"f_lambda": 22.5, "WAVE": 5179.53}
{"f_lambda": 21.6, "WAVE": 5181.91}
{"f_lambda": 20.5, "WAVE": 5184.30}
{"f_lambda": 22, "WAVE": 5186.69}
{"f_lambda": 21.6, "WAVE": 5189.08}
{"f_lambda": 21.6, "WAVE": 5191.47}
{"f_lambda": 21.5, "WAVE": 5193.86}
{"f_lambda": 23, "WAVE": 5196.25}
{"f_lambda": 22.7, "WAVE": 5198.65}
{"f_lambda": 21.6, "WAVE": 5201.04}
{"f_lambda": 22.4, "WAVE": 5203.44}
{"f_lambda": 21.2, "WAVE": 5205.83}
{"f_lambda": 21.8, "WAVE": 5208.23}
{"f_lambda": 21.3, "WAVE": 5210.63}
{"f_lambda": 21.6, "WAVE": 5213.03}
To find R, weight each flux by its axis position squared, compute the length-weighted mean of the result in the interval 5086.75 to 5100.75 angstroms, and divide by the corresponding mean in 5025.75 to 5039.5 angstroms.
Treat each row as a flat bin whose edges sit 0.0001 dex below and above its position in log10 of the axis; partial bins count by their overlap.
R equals 1.03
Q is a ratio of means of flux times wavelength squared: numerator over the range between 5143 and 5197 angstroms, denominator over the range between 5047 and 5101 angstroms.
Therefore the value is 1.01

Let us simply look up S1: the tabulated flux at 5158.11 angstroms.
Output 22.7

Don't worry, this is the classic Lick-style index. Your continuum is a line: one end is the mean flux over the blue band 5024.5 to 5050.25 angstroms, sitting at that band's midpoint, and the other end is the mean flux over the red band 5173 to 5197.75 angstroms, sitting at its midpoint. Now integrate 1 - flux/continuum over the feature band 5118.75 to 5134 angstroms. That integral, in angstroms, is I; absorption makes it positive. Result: -0.5 angstroms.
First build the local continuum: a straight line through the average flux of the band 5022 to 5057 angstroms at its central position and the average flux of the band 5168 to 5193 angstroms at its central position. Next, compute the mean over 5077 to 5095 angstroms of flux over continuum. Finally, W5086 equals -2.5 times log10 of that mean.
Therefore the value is -0.022 mag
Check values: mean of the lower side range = 22.4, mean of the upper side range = 21.6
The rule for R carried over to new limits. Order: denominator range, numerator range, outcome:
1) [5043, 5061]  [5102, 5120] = 1.02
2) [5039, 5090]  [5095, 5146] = 1.02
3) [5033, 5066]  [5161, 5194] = 1.01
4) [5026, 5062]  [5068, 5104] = 1.02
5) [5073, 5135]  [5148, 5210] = 1.00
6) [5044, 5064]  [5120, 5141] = 1.03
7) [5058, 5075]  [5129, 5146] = 1.01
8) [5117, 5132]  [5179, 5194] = 0.97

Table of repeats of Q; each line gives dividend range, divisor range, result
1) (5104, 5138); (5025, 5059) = 1.03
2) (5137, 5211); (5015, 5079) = 1.03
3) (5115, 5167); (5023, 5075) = 1.03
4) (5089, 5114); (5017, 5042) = 1.03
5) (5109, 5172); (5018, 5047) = 1.03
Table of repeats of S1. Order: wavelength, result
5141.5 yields 22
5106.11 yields 22.2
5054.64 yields 22.3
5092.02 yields 22.8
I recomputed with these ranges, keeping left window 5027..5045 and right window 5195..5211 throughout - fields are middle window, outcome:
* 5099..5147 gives -0.37 angstroms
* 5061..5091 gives -0.40 angstroms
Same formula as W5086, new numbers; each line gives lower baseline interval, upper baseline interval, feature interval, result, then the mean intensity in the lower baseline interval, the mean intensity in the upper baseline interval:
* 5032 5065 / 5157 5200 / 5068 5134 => -0.02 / 22.4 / 21.9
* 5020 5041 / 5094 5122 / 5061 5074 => -0.01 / 22.6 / 22.4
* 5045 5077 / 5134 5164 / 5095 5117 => 0.01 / 22.5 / 22.4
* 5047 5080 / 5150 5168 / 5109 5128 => 0.00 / 22.5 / 22.3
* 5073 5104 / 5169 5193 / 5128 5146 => -0.01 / 22.6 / 21.6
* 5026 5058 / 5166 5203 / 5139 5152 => -0.03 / 22.4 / 21.7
